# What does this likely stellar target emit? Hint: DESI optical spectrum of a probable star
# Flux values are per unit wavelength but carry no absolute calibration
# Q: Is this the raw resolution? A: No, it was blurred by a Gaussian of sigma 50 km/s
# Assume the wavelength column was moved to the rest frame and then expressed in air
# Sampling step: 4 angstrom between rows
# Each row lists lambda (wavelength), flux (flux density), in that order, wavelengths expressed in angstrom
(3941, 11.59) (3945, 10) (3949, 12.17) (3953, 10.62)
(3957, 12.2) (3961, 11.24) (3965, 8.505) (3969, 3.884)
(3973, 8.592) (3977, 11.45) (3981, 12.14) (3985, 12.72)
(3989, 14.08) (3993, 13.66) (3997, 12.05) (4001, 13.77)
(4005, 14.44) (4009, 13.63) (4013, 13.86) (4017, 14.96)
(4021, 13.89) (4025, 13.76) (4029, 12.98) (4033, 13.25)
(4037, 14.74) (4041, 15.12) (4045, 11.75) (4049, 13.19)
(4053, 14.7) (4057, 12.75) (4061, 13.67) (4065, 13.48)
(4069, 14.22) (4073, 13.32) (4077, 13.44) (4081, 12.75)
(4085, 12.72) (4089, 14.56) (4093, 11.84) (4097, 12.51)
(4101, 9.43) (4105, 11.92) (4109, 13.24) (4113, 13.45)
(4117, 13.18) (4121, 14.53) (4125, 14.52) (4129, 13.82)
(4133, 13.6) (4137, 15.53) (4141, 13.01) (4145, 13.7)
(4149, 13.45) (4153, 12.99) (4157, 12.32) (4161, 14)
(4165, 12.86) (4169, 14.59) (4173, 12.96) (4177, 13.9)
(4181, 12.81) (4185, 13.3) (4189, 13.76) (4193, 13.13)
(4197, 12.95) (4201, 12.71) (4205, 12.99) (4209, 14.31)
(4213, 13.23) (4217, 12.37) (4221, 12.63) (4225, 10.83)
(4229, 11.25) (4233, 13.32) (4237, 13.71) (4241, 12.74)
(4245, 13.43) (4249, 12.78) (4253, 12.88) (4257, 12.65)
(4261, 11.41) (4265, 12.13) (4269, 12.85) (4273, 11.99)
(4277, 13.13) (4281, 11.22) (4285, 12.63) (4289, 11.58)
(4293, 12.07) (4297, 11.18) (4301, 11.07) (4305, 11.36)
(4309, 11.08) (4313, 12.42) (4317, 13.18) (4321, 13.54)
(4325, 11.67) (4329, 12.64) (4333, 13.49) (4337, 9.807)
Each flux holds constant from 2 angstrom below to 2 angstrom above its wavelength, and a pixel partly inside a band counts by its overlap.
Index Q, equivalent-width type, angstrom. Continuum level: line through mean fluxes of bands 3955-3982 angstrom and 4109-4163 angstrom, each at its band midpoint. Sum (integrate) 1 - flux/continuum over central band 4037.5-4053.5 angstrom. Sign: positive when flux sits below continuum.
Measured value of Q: -3.1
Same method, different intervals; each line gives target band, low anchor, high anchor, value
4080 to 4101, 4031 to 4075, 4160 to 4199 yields 1.59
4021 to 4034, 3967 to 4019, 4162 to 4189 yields -0.99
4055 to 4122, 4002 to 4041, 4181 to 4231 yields 2.89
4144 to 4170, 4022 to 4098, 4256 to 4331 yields -0.99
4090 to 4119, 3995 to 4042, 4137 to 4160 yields 2.59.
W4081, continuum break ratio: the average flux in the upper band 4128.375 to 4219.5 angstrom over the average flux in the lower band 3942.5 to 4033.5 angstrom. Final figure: 1.1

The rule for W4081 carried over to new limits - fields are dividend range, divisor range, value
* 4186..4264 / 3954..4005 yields 1.13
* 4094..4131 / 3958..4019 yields 1.08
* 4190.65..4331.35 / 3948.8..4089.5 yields 0.98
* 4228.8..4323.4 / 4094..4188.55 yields 0.93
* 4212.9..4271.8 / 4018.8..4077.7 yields 0.92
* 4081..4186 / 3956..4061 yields 1.05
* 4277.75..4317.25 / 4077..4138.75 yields 0.89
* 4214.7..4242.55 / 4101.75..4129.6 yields 0.93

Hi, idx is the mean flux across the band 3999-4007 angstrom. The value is 14.1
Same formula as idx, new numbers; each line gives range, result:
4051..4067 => 13.6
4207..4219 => 13.3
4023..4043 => 14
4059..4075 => 13.7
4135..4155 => 13.7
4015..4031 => 13.9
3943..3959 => 11.2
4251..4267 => 12.3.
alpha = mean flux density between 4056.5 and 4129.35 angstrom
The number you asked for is 13.1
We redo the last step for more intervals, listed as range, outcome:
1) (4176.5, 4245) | 12.9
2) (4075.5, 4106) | 12.4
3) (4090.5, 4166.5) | 13.2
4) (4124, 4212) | 13.5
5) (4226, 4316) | 12.2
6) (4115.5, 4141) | 14.1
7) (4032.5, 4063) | 13.7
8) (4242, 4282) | 12.5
